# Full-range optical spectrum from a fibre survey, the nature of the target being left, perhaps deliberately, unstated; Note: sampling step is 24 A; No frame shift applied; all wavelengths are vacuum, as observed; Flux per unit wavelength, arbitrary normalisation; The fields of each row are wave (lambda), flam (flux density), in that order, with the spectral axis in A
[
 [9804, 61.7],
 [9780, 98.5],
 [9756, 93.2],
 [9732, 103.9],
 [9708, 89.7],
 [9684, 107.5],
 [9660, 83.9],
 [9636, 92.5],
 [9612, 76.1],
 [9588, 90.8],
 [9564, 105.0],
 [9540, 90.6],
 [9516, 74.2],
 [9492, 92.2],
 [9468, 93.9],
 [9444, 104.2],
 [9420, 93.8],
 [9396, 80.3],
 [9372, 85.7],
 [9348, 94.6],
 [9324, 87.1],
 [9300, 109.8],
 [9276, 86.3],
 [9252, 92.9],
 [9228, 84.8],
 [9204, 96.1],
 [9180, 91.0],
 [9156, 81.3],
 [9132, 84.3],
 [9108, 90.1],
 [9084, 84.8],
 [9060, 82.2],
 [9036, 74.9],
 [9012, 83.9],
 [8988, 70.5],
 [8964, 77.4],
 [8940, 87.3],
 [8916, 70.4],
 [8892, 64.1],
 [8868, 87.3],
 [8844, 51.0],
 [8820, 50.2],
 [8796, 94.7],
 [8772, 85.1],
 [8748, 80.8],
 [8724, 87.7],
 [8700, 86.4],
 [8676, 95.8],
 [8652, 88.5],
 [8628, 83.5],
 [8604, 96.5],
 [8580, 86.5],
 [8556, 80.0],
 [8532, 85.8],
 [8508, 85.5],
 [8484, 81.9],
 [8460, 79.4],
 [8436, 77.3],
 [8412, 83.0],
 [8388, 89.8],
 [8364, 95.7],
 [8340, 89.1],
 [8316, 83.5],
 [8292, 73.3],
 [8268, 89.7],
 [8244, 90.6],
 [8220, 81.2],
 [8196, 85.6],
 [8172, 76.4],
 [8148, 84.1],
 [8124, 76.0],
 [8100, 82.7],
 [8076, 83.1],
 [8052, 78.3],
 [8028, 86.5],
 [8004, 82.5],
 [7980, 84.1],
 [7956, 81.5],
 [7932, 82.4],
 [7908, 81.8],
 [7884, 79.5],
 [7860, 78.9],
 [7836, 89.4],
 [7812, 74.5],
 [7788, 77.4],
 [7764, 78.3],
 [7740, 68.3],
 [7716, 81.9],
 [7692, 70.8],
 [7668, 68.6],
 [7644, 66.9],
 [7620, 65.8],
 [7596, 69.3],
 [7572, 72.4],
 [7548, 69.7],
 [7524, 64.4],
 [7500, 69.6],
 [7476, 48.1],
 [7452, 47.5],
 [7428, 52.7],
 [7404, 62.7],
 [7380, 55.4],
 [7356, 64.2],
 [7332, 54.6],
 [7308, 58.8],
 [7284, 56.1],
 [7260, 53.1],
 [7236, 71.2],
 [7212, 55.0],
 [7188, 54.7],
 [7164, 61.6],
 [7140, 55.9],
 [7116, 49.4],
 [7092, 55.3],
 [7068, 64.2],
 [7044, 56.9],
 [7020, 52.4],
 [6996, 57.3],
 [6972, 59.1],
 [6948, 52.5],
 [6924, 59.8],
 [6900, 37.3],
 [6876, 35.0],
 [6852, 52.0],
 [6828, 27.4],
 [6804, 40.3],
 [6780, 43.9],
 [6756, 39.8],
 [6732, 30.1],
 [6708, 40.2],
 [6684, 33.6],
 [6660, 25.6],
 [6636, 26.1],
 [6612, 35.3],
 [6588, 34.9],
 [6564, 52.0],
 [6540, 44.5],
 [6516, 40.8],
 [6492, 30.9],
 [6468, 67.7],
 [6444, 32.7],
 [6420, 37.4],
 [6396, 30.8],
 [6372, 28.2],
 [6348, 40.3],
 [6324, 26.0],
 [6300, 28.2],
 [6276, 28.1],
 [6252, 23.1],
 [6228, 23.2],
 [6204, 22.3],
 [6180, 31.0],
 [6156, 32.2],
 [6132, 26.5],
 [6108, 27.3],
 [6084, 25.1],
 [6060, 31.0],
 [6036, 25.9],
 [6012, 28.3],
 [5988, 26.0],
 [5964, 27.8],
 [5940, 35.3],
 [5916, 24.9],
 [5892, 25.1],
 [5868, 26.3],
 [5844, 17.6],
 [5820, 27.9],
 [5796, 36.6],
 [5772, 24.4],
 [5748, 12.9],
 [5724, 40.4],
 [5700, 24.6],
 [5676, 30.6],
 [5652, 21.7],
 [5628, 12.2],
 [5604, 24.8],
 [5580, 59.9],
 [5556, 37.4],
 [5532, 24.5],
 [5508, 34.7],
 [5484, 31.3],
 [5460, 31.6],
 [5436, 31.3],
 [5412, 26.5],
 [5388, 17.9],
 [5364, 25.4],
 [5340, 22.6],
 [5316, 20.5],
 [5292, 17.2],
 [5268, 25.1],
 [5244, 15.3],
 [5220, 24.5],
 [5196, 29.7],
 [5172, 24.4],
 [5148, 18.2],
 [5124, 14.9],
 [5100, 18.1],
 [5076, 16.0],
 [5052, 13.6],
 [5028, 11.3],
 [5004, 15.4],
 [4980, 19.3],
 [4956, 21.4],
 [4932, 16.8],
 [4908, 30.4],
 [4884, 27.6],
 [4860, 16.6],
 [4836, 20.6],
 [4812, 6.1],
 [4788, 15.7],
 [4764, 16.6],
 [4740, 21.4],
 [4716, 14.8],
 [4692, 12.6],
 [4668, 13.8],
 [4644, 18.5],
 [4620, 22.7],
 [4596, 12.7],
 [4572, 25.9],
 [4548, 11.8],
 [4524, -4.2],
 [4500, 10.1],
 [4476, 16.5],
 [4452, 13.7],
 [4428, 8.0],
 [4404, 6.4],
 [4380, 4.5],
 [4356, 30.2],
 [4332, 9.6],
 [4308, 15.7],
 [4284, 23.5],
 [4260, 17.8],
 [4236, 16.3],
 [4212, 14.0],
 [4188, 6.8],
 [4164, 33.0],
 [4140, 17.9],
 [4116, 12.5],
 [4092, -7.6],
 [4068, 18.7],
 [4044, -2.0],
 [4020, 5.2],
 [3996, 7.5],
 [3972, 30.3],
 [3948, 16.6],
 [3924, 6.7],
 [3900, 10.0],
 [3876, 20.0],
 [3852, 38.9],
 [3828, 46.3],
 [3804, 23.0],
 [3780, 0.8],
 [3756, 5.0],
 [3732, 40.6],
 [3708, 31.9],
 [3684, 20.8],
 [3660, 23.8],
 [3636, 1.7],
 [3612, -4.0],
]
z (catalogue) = 0.73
